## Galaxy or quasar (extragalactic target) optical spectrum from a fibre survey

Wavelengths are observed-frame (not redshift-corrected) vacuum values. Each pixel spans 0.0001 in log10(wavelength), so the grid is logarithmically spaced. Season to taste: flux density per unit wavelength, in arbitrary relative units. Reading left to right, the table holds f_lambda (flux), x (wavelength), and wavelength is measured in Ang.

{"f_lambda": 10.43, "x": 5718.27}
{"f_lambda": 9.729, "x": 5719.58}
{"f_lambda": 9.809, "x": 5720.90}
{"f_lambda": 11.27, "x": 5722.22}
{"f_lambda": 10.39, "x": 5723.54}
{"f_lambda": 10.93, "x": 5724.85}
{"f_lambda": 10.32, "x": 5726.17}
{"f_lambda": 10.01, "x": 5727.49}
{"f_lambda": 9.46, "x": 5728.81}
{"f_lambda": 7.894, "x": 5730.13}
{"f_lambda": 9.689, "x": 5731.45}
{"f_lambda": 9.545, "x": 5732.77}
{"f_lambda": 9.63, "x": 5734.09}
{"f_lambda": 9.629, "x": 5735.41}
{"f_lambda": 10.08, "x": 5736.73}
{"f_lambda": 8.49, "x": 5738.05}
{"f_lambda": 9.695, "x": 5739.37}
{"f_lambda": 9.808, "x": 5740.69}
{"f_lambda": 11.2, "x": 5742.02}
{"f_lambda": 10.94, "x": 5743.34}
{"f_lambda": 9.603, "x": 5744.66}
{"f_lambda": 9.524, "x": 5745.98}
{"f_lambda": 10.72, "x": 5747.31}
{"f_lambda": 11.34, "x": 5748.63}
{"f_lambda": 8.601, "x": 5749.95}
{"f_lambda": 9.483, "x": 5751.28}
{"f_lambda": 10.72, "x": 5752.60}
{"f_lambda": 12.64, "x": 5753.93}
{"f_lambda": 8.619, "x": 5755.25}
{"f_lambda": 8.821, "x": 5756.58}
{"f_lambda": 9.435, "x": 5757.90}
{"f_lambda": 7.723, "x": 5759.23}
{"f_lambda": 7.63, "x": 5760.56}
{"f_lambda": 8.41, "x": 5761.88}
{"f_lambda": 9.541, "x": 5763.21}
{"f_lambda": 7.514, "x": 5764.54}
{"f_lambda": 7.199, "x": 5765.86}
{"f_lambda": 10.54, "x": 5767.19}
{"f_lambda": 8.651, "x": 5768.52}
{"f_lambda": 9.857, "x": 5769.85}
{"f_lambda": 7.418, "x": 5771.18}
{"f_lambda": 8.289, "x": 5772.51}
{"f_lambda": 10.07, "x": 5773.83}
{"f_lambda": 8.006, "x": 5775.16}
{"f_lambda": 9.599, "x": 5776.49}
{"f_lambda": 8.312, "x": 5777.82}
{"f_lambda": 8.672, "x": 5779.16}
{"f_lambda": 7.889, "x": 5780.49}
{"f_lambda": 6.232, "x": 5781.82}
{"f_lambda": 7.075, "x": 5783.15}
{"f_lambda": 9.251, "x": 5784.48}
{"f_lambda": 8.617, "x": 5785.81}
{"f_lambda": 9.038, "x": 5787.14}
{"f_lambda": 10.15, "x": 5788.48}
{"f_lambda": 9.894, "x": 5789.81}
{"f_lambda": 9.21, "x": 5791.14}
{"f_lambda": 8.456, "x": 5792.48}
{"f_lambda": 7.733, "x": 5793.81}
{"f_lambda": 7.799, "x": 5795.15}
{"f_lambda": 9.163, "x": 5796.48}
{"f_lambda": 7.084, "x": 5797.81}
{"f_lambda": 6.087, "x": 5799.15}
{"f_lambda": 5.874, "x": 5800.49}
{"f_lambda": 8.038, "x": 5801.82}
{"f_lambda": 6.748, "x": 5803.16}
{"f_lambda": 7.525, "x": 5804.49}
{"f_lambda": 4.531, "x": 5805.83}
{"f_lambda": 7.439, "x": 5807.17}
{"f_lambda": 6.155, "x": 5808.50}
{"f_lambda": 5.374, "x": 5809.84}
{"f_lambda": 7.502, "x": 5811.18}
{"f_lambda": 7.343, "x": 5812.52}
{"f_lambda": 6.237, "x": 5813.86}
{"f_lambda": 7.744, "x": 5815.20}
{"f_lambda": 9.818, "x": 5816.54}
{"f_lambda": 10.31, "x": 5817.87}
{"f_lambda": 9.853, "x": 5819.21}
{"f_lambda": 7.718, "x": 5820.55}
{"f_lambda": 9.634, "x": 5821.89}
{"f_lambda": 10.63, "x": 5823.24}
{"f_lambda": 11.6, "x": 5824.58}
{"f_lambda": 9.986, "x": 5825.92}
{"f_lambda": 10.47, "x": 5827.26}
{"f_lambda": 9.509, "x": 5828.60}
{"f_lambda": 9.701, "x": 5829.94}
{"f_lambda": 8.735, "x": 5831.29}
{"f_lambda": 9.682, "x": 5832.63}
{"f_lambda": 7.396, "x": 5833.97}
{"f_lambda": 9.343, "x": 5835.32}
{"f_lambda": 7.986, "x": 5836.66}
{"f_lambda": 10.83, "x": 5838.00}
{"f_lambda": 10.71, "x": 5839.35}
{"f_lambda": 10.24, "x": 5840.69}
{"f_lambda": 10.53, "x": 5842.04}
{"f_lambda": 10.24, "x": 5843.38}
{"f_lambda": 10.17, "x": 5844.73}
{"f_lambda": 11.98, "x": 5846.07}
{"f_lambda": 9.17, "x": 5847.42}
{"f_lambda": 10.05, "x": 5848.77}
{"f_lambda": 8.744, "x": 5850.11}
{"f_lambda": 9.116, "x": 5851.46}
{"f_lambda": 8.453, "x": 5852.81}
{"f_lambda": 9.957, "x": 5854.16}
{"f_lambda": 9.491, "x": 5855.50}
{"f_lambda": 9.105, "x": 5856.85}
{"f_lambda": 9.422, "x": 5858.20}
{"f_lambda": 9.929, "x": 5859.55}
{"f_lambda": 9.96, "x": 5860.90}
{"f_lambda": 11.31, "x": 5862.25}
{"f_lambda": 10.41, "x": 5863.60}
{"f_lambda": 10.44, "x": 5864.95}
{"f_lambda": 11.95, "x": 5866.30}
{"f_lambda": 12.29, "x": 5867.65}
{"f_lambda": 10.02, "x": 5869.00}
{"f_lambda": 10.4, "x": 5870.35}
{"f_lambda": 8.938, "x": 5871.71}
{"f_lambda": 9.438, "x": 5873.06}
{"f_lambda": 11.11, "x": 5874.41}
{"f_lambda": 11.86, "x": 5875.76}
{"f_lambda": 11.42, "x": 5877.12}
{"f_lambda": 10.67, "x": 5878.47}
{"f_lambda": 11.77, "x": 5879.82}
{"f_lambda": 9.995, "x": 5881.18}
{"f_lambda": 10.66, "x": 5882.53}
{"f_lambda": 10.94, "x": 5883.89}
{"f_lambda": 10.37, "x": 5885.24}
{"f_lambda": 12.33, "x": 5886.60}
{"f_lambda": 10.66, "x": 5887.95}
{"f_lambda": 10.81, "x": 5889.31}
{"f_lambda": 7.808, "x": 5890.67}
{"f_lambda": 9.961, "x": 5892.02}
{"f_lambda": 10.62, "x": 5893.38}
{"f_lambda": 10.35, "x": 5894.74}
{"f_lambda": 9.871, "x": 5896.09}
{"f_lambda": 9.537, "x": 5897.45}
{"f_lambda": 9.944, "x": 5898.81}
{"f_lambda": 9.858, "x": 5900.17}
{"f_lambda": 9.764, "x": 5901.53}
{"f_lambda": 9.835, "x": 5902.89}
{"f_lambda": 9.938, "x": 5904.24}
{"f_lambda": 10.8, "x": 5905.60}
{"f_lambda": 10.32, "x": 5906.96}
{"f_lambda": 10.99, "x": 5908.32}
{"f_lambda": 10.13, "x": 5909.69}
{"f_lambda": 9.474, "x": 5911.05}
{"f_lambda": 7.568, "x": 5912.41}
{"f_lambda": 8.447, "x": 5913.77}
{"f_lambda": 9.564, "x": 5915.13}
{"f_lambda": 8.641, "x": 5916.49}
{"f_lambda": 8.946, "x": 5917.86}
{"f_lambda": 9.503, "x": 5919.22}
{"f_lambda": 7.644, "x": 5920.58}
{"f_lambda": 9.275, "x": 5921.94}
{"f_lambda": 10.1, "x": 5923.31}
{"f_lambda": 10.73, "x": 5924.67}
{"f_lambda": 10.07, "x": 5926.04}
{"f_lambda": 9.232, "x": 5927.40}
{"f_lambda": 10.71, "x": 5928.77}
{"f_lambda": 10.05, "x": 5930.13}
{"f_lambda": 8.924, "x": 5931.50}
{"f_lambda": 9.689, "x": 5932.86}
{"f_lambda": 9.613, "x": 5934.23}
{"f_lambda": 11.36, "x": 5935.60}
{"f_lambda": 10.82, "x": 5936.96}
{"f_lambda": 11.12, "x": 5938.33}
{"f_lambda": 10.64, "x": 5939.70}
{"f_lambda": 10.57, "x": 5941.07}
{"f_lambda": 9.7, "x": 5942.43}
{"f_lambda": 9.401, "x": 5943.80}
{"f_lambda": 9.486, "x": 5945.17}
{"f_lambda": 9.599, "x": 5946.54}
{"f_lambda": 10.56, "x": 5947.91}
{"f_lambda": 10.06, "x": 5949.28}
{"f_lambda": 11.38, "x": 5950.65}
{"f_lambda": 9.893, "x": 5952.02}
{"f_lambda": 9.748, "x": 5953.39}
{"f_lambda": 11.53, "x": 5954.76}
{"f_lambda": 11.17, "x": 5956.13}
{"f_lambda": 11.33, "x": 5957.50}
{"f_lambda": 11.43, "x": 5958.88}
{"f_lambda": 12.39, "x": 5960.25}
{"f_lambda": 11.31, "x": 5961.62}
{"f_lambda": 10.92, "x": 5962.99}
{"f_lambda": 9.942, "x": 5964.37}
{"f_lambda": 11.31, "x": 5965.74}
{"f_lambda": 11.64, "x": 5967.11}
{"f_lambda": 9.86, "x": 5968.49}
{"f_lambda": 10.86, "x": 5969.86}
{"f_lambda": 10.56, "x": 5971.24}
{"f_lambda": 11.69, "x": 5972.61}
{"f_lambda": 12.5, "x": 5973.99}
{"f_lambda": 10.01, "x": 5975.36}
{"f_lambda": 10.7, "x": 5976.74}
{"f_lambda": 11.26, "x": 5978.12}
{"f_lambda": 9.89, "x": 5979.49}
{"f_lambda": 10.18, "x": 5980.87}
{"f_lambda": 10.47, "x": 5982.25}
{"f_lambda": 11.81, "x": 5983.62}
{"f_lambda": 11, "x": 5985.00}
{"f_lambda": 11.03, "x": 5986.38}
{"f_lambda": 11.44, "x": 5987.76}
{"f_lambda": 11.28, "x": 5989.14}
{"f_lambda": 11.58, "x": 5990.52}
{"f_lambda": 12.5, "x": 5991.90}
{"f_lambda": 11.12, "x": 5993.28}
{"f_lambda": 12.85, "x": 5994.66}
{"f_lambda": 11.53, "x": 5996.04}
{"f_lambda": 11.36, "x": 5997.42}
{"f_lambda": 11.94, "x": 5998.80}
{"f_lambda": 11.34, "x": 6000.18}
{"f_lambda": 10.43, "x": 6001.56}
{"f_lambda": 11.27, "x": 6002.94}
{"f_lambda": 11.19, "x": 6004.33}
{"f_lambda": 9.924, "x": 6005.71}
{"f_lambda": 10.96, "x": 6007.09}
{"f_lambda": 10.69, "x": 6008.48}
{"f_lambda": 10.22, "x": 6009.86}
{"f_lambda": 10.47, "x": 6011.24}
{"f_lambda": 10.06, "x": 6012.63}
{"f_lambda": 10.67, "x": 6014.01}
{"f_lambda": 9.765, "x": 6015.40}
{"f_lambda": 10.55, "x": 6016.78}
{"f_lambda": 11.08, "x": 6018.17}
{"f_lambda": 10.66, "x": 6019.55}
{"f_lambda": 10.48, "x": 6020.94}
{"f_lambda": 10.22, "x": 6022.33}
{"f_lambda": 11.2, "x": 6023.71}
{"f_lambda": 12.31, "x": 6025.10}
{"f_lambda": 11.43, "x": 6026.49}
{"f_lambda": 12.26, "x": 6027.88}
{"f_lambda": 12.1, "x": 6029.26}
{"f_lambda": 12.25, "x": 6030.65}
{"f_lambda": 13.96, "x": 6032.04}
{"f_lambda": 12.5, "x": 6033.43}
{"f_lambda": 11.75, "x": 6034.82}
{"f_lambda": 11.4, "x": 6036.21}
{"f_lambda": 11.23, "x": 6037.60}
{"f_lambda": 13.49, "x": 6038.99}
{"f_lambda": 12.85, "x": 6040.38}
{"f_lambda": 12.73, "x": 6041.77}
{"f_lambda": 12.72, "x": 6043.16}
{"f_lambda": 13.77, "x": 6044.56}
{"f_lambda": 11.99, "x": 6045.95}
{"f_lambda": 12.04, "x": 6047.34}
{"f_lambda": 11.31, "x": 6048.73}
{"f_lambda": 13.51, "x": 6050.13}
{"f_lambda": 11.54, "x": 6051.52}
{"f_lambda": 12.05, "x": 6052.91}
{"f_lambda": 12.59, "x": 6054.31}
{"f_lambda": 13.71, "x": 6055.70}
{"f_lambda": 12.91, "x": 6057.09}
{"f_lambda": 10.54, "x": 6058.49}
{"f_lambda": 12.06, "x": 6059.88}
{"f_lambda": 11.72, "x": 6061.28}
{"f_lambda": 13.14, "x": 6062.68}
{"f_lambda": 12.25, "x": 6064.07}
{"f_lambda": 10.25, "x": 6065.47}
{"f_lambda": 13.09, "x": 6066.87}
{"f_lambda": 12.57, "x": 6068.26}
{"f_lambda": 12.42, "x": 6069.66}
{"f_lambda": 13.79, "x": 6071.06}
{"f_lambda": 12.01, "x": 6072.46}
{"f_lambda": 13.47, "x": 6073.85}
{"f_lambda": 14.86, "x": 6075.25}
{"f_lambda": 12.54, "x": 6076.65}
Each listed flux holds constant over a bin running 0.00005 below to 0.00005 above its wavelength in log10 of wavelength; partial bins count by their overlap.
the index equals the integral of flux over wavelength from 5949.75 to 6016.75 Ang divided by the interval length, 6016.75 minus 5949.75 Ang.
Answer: 11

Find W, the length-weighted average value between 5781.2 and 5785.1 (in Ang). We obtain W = 7.52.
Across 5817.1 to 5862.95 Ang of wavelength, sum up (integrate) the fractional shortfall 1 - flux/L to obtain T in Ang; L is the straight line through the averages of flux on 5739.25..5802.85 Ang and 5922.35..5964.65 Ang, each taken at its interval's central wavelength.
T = -1.3 Ang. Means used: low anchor 8.86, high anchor 10.4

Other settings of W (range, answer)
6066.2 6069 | 12.8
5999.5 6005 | 11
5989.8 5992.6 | 12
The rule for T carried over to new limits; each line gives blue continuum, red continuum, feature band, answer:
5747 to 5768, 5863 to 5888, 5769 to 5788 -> 2.2 Ang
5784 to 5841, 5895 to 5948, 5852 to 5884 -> -4.3 Ang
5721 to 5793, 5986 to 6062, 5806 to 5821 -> 3.3 Ang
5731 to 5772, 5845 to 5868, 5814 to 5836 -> 1.0 Ang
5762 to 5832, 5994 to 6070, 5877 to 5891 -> -1.6 Ang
